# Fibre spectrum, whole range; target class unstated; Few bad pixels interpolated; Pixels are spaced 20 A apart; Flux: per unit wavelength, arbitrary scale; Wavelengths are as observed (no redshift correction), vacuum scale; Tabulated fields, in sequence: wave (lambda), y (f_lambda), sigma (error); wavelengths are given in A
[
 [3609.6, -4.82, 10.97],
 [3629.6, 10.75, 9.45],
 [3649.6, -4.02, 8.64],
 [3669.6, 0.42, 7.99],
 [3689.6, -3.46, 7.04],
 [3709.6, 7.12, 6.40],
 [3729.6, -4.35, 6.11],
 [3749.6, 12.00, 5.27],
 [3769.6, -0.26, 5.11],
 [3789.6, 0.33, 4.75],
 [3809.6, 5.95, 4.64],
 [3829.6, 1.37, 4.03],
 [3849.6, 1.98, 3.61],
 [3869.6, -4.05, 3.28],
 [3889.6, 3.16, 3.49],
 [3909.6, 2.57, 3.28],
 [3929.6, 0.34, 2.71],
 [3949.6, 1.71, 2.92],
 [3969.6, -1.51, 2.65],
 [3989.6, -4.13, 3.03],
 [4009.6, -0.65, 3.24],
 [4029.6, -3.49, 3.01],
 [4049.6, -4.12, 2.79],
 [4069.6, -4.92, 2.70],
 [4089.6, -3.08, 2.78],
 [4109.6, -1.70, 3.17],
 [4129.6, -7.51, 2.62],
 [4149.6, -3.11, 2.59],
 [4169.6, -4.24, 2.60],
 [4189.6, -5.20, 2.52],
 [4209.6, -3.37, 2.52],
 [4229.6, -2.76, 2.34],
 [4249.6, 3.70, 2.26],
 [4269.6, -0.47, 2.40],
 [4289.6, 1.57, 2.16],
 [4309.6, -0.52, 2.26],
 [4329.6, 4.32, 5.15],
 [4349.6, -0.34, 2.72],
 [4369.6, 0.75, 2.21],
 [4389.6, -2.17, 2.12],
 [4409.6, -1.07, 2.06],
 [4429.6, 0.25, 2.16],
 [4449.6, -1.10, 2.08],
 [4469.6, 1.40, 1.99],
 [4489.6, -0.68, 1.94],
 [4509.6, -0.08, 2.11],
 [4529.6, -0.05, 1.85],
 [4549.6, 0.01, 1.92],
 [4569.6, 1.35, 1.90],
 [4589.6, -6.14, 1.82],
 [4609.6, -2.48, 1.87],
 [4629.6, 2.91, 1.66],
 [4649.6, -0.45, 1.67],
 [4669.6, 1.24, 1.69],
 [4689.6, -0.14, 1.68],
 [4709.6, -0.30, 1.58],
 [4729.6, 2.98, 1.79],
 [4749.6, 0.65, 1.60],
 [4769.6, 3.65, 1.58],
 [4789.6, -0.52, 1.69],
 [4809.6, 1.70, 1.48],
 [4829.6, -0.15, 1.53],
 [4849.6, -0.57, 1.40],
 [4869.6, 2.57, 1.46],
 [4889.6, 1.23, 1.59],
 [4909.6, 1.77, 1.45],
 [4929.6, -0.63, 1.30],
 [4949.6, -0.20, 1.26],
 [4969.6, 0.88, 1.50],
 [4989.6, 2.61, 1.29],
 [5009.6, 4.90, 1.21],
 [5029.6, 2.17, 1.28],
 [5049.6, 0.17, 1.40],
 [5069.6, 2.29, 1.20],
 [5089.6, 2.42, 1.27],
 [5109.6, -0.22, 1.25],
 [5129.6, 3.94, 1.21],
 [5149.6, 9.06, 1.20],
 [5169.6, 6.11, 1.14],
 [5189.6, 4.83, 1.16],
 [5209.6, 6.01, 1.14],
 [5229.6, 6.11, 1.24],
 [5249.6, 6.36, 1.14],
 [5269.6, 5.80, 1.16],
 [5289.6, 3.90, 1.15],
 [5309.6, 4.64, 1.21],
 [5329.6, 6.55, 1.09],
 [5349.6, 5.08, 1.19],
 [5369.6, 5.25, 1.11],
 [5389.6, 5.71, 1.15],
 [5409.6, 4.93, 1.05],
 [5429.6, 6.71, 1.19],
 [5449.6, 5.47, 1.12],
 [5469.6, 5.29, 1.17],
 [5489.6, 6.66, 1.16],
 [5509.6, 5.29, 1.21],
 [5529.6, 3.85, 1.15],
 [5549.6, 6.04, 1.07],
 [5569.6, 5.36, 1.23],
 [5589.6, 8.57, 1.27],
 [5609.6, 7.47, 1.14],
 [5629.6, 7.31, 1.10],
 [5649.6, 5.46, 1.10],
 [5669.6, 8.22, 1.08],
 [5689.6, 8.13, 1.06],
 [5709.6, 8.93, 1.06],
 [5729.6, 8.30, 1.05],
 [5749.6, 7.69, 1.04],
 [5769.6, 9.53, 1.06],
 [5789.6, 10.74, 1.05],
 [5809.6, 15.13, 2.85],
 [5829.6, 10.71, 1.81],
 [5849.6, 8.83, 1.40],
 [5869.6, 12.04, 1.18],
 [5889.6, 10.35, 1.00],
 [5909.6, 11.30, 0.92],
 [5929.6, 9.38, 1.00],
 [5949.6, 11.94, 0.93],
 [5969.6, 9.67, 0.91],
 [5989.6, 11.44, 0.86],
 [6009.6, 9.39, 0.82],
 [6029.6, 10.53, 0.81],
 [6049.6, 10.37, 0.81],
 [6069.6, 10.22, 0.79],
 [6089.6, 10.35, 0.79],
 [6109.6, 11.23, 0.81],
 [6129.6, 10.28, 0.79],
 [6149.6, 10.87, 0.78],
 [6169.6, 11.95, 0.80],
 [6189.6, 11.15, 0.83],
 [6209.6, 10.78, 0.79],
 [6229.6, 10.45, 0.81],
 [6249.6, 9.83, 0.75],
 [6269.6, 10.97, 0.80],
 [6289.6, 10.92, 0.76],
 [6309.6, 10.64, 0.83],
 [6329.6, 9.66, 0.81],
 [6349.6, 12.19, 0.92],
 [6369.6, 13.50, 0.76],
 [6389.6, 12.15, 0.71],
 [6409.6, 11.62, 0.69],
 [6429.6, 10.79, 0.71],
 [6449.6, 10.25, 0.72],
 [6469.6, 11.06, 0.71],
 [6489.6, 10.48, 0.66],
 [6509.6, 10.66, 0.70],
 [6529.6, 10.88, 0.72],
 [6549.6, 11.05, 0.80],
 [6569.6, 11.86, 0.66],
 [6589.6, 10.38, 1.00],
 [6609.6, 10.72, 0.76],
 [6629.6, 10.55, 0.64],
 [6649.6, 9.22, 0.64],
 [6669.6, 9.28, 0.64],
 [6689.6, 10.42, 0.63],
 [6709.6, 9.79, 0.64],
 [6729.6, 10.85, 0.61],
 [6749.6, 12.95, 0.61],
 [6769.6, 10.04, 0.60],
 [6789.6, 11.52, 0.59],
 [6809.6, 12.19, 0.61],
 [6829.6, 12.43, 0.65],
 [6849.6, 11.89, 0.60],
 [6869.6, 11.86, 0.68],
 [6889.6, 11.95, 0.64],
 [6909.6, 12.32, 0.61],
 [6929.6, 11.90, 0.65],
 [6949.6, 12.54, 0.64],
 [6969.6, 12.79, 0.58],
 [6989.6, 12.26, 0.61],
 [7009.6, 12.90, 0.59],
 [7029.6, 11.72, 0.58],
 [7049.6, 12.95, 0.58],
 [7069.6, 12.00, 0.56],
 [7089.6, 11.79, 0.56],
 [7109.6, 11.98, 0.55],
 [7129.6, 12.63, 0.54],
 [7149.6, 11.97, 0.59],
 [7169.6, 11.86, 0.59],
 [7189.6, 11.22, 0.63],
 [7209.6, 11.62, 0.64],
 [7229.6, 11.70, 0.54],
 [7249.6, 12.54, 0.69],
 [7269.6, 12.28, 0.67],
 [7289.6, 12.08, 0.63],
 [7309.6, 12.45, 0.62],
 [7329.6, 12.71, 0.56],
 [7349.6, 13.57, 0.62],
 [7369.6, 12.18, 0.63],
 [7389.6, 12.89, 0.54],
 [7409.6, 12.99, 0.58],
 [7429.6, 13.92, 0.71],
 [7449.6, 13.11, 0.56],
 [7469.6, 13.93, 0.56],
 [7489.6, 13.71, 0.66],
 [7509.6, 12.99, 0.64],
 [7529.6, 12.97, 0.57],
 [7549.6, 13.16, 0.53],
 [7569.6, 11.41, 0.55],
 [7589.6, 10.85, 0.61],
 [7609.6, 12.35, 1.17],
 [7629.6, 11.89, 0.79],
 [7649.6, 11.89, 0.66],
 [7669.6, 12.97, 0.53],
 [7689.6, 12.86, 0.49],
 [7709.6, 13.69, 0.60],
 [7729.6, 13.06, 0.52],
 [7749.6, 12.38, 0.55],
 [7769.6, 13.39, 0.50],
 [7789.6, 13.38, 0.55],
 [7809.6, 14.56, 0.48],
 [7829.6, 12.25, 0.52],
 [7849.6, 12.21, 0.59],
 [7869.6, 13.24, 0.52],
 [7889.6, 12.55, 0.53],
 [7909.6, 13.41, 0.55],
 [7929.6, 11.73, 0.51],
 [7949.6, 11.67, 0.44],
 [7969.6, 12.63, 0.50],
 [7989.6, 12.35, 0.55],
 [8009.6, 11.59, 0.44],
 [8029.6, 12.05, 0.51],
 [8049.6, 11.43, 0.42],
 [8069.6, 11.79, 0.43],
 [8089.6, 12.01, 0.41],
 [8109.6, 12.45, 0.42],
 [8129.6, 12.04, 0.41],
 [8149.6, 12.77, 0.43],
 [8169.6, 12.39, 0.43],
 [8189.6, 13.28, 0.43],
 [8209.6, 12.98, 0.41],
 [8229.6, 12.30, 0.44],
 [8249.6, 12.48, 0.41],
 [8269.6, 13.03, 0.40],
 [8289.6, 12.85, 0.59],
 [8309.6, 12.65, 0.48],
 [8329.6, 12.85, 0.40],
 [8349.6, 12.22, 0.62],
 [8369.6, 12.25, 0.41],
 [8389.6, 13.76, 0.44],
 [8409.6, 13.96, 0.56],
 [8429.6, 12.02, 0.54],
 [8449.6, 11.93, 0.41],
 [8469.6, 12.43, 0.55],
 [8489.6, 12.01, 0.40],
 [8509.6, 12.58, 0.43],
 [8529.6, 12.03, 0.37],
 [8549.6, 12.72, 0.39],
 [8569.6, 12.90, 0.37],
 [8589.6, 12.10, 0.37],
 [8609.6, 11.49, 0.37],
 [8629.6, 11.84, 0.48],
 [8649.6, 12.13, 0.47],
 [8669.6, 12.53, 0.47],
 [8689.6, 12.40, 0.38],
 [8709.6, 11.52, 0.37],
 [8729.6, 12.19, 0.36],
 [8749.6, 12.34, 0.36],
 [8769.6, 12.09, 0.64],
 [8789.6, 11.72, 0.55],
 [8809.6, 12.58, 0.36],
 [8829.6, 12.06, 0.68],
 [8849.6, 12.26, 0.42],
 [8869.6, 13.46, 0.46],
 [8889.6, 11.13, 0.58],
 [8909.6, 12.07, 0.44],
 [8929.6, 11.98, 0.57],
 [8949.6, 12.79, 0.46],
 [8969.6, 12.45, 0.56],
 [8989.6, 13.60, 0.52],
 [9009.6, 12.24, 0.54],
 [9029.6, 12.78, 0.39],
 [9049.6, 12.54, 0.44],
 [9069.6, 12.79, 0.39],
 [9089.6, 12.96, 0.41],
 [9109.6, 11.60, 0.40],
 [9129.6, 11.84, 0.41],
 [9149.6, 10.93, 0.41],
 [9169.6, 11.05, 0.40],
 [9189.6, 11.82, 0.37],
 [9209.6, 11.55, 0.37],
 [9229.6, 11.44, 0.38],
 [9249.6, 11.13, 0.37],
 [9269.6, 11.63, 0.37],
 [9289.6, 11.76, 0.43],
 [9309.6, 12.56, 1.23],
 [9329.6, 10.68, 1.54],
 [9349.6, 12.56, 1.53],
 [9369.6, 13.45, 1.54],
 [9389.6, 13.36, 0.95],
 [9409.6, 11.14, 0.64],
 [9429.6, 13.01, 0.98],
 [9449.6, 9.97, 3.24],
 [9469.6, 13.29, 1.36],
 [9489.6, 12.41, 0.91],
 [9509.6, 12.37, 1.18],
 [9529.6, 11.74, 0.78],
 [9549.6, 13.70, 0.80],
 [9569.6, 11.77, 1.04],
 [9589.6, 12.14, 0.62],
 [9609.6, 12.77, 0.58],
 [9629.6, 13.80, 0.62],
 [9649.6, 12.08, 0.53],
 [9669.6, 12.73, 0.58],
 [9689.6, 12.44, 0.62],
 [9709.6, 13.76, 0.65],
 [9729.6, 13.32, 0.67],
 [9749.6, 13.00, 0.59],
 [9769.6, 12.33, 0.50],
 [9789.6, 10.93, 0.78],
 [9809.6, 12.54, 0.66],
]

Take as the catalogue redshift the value 0.29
